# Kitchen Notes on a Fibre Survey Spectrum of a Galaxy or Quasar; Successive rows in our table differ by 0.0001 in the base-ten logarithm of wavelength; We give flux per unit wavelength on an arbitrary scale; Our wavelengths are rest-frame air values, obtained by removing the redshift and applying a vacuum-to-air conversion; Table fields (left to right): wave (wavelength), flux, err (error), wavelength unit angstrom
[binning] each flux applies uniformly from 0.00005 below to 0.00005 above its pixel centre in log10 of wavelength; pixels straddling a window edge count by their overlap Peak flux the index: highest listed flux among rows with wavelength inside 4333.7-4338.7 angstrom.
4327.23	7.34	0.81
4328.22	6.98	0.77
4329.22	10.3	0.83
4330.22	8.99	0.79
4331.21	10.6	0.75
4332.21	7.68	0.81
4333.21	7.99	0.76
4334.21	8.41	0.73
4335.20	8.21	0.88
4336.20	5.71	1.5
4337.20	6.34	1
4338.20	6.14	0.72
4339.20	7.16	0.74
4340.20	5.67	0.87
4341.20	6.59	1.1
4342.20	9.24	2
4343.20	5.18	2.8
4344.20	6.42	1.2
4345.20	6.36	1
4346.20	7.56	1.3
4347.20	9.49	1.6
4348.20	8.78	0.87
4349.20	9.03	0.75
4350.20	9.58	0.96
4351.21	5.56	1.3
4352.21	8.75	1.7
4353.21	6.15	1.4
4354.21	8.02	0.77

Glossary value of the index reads 8.41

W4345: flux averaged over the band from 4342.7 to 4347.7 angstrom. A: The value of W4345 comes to 7.01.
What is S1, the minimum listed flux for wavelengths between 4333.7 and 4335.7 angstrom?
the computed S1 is 8.21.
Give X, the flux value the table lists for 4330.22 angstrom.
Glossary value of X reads 8.99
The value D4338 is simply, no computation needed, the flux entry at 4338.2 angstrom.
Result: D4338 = 6.14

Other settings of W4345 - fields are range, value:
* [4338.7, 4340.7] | 6.41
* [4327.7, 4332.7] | 8.91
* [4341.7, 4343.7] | 7.21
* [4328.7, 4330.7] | 9.6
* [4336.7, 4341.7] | 6.37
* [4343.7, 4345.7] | 6.39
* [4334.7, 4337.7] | 6.77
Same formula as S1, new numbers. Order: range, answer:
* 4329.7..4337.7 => 5.71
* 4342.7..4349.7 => 5.18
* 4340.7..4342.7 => 6.59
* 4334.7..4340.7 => 5.67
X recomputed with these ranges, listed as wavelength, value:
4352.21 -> 8.75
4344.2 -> 6.42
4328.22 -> 6.98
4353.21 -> 6.15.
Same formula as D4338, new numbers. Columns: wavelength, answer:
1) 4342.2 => 9.24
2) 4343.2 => 5.18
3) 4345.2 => 6.36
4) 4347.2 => 9.49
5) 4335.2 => 8.21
